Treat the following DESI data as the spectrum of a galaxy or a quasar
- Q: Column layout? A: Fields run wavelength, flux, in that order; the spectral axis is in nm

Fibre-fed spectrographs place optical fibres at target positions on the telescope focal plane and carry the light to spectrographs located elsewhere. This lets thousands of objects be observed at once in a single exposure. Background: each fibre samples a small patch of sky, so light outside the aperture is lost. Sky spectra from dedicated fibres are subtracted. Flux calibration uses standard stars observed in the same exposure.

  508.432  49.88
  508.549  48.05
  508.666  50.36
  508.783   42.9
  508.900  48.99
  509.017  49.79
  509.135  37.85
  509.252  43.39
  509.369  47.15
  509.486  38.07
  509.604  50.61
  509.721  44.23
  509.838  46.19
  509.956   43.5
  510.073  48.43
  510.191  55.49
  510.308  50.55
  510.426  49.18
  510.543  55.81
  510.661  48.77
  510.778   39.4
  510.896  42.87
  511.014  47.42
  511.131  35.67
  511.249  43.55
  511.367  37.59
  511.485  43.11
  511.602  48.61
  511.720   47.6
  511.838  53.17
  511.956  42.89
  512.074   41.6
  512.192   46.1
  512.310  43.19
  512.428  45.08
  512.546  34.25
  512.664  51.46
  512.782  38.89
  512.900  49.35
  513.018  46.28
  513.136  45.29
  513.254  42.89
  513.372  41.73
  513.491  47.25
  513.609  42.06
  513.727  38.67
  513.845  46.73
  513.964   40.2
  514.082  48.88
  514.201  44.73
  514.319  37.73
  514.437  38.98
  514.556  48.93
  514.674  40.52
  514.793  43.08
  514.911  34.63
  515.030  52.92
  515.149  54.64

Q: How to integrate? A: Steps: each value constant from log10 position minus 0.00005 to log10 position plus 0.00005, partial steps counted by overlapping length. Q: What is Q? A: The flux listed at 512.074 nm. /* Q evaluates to 41.6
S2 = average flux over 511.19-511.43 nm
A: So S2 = 40.5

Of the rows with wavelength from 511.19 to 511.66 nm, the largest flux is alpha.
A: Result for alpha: 48.61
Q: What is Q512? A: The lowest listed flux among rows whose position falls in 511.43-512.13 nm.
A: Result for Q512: 41.6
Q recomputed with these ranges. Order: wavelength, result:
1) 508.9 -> 48.99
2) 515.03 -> 52.92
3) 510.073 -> 48.43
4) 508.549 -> 48.05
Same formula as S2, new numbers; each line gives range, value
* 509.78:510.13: 46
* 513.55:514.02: 41.9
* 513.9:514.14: 44.5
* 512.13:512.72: 44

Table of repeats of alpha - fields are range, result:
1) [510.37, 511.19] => 55.81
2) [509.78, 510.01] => 46.19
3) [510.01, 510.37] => 55.49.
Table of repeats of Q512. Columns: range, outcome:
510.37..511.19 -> 35.67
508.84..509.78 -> 37.85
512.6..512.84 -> 38.89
